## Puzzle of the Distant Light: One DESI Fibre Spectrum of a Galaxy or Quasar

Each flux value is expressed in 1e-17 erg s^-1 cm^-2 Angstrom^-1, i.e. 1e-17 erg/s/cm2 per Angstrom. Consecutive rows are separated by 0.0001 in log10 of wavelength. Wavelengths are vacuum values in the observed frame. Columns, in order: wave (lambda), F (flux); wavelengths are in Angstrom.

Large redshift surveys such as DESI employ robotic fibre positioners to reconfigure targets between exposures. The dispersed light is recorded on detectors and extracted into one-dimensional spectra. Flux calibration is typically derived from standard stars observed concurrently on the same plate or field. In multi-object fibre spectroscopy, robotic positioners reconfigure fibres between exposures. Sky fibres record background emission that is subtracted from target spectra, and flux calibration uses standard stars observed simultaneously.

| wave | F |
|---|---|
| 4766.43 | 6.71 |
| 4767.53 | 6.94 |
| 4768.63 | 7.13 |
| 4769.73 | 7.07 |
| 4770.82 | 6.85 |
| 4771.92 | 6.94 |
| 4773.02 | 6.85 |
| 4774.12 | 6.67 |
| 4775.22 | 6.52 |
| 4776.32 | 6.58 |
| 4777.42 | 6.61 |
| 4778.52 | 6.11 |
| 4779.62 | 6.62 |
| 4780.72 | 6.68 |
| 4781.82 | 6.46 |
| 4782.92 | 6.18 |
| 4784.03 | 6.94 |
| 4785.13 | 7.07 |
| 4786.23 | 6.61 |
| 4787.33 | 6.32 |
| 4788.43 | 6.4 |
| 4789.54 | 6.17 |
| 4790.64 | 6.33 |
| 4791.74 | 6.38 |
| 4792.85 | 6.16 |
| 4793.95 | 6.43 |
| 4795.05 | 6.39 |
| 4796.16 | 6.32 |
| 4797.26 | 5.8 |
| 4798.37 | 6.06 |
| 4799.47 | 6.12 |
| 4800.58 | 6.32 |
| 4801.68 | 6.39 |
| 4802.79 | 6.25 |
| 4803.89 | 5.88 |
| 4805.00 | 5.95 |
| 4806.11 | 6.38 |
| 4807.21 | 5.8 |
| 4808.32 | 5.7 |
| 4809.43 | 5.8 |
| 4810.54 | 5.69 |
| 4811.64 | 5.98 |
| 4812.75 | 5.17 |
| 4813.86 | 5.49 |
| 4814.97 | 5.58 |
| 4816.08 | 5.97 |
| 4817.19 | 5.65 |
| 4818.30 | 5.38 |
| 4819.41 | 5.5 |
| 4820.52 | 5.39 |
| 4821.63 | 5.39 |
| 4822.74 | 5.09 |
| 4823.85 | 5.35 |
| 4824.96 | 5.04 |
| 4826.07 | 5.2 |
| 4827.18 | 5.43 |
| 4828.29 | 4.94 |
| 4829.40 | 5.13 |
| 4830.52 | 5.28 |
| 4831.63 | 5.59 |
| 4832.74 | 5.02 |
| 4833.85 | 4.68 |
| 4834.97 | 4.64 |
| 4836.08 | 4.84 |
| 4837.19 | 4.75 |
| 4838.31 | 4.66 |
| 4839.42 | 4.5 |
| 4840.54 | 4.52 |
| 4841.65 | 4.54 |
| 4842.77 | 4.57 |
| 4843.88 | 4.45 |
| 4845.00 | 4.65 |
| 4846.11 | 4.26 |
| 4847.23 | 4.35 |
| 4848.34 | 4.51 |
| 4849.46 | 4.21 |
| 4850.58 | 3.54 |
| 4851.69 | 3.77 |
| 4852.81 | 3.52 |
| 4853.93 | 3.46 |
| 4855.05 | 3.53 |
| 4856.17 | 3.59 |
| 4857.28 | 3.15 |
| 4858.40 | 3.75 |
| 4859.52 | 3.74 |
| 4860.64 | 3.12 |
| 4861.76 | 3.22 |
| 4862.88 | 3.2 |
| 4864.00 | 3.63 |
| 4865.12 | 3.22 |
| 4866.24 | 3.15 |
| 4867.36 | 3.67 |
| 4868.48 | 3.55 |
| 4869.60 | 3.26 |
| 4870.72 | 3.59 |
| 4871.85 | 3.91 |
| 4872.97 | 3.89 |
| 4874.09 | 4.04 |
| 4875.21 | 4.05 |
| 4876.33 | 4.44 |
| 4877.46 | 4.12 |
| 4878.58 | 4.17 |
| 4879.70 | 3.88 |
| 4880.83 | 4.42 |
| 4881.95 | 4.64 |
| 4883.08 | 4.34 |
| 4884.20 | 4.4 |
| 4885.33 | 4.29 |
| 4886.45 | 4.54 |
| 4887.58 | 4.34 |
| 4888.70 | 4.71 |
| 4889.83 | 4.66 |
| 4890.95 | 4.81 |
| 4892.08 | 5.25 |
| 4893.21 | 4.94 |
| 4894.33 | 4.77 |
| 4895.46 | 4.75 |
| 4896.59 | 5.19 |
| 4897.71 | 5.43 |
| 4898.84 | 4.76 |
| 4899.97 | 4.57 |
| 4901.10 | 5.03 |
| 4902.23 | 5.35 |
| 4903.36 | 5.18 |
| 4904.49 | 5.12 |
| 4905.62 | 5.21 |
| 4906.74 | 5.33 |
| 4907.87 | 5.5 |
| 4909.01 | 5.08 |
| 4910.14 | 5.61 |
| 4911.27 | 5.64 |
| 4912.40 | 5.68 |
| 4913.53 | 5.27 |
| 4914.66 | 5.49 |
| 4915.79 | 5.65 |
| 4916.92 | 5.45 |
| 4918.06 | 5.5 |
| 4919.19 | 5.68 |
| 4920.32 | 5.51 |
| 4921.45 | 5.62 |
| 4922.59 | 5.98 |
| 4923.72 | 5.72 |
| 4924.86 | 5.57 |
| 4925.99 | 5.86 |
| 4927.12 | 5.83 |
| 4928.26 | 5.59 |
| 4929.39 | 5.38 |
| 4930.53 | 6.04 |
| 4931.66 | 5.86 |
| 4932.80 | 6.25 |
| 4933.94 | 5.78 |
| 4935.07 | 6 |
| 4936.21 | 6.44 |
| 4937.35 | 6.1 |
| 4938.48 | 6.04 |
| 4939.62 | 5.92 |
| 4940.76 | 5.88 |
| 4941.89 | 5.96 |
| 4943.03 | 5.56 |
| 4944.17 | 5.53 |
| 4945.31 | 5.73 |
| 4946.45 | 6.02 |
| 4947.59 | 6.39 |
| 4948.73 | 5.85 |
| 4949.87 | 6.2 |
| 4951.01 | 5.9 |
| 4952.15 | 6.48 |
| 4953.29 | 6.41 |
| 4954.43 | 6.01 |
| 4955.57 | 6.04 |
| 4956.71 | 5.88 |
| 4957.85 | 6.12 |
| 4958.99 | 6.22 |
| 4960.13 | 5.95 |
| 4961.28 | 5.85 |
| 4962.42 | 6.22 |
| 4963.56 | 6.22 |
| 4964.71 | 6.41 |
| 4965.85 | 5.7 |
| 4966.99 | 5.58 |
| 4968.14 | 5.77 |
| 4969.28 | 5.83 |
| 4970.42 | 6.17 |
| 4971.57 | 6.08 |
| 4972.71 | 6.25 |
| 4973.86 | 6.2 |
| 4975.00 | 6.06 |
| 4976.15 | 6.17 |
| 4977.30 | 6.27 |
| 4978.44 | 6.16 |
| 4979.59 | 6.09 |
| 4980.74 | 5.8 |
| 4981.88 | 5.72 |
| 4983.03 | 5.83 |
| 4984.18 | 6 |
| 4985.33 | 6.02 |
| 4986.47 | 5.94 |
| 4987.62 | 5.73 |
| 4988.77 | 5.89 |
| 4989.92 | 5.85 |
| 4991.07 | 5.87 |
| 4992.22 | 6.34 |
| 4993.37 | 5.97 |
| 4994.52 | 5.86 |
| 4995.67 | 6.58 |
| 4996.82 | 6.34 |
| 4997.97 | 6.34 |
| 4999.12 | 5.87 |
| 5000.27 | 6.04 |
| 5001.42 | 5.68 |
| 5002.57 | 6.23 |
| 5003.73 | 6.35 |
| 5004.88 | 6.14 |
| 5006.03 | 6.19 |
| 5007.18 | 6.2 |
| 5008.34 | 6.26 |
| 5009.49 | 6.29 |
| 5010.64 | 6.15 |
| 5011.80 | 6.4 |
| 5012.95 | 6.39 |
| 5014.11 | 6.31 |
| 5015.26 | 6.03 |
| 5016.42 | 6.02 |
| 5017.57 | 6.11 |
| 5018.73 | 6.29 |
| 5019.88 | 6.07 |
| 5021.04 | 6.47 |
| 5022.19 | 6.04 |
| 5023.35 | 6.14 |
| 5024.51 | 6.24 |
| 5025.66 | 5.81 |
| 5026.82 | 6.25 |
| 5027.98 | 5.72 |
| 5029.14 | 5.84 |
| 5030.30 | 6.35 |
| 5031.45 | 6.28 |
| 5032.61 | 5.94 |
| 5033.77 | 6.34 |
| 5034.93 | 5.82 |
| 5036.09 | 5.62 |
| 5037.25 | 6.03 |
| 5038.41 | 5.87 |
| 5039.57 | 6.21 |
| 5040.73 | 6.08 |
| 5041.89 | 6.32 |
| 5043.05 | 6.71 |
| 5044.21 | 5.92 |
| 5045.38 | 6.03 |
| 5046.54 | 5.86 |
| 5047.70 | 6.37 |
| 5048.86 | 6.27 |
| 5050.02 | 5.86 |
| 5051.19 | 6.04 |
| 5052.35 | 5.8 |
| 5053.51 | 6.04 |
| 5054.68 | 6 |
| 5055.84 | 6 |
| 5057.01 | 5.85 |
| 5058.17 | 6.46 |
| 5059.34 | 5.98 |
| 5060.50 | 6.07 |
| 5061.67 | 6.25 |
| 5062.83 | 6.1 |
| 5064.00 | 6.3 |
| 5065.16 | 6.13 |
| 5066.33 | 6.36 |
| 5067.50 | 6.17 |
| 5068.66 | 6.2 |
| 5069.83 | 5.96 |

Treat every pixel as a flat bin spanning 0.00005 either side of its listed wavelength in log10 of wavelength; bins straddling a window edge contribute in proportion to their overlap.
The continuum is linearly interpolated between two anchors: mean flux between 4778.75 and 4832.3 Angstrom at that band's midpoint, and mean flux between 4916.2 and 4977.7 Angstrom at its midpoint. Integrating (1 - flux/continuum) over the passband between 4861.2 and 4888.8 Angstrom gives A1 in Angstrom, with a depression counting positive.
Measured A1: 9.3 Angstrom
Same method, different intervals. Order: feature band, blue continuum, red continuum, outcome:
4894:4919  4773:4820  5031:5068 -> 3.6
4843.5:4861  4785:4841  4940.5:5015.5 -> 5.8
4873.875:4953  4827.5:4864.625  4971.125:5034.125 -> -4.4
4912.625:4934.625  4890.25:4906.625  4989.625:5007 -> -1.6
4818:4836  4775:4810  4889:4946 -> 2.7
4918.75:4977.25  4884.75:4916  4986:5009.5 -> -4.1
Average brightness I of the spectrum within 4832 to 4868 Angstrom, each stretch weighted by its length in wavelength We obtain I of 4.02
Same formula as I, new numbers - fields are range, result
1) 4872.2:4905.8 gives 4.63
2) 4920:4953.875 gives 5.92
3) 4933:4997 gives 6.02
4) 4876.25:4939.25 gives 5.24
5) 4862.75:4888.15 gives 3.96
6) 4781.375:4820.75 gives 6.07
